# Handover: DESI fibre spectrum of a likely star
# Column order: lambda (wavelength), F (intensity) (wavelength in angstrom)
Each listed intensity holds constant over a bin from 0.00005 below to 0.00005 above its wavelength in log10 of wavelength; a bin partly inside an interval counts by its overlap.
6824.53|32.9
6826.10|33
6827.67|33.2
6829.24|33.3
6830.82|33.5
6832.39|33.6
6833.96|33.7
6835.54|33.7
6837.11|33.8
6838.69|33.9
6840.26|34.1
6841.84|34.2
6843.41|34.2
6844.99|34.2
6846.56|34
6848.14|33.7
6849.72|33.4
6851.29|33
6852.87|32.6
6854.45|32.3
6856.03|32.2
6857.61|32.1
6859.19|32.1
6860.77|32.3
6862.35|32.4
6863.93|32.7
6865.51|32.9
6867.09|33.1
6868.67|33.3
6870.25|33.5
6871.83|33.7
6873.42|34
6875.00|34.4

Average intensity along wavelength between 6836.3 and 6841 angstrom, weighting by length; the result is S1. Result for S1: 34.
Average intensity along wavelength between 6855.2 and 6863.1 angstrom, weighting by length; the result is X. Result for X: 32.2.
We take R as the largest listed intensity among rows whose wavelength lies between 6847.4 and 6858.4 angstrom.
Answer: 33.7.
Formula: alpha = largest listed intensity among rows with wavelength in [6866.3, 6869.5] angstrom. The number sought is 33.3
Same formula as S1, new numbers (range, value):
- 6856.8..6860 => 32.1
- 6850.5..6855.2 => 32.7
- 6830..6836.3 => 33.6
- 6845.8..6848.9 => 33.8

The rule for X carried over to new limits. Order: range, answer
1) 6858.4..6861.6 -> 32.2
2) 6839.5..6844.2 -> 34.2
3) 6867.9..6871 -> 33.4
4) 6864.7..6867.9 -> 33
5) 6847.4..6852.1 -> 33.4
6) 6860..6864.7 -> 32.5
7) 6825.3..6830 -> 33.2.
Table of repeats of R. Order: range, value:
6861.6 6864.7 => 32.7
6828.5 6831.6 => 33.5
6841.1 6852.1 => 34.2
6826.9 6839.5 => 33.9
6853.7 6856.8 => 32.3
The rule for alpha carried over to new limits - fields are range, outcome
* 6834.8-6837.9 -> 33.8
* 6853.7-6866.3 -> 32.9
